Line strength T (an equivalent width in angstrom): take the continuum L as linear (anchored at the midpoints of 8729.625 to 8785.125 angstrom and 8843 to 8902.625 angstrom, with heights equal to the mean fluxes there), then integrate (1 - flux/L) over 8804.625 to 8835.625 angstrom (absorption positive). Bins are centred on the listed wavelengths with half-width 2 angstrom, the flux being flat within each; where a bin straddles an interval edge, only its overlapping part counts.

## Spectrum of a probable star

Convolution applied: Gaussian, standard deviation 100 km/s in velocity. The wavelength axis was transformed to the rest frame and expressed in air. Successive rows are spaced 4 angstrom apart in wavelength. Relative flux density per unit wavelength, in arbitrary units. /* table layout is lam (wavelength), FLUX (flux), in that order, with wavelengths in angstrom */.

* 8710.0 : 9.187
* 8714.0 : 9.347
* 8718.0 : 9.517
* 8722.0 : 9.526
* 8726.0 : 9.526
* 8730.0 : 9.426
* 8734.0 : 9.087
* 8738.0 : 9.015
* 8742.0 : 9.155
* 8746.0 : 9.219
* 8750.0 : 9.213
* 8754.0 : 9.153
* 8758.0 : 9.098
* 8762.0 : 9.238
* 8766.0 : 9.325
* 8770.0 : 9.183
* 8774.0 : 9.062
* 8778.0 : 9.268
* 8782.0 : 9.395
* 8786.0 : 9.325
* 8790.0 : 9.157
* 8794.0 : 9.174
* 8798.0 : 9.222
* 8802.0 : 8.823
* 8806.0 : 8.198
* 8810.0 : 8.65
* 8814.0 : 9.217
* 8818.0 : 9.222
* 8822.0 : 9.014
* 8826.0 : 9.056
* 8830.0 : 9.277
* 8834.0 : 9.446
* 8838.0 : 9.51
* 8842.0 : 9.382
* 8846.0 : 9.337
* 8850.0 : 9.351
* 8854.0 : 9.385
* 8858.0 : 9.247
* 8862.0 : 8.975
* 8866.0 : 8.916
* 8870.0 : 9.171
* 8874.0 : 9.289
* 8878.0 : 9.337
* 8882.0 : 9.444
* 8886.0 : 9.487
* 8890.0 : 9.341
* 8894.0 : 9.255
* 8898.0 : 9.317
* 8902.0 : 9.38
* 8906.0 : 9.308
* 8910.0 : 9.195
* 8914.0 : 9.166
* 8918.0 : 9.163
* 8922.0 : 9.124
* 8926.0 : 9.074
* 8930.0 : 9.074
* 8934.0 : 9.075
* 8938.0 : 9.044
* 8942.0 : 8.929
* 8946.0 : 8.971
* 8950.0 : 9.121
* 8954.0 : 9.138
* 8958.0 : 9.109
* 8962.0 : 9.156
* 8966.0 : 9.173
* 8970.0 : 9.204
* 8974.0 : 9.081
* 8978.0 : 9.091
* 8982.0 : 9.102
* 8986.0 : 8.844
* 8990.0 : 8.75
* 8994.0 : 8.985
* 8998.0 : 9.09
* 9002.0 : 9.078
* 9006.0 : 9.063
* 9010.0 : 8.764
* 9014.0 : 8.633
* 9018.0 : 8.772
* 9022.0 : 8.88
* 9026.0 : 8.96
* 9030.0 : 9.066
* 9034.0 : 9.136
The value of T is 0.7 angstrom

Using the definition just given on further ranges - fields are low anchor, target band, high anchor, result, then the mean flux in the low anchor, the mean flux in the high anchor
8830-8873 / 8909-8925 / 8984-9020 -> -0.1 angstrom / 9.27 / 8.89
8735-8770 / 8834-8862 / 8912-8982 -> -0.6 angstrom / 9.17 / 9.1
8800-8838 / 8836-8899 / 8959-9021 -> -2.0 angstrom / 9.02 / 8.99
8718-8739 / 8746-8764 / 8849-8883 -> 0.3 angstrom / 9.35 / 9.23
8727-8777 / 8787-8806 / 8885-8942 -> 0.4 angstrom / 9.19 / 9.2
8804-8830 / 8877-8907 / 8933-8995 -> -1.2 angstrom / 8.92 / 9.05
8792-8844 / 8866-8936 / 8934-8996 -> -1.3 angstrom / 9.09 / 9.05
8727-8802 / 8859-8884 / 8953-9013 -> -0.2 angstrom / 9.2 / 9.03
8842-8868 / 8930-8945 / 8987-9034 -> 0.1 angstrom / 9.22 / 8.92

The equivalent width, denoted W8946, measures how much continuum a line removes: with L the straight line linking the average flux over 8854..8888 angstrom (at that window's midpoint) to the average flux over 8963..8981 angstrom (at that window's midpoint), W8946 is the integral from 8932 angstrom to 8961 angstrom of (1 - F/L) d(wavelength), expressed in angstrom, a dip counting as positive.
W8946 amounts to 0.3 angstrom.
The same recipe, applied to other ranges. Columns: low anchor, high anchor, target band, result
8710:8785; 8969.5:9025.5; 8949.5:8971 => -0.4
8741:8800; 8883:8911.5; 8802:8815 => 0.8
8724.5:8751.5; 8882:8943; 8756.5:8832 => 1.0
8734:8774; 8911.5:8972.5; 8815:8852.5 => -0.6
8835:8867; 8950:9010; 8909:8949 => 0.3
